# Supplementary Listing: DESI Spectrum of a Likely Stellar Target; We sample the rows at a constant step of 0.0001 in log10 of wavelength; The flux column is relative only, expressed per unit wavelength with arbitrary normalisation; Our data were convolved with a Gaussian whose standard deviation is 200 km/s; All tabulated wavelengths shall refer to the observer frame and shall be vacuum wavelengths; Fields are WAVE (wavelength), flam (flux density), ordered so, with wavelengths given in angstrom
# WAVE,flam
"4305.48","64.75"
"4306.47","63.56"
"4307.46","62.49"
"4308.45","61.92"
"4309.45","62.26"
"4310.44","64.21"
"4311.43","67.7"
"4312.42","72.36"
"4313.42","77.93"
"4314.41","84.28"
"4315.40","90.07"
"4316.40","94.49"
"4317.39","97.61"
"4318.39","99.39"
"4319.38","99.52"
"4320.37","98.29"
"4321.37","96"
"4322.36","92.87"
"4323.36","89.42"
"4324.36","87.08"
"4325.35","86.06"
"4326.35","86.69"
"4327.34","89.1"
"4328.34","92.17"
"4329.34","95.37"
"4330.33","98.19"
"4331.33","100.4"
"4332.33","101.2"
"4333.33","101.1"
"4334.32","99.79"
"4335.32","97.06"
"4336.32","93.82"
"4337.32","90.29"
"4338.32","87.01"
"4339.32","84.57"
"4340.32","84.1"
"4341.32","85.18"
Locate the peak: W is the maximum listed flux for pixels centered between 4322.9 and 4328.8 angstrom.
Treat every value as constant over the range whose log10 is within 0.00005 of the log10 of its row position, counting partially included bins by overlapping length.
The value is 92.17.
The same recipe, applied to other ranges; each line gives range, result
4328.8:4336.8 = 101.2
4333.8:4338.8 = 99.79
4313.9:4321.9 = 99.52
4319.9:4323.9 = 98.29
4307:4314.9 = 84.28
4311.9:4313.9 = 77.93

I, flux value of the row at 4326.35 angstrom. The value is 86.69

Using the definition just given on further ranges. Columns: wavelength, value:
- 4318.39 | 99.39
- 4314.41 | 84.28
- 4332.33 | 101.2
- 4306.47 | 63.56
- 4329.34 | 95.37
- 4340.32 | 84.1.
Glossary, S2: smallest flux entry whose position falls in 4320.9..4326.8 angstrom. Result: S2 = 86.06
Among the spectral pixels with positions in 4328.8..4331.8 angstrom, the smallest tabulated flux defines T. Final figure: 95.37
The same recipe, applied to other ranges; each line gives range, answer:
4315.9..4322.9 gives 92.87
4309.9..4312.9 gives 64.21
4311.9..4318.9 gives 72.36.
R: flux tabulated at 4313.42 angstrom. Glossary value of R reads 77.93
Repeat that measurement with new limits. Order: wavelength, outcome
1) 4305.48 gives 64.75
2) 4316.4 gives 94.49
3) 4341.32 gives 85.18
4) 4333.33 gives 101.1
